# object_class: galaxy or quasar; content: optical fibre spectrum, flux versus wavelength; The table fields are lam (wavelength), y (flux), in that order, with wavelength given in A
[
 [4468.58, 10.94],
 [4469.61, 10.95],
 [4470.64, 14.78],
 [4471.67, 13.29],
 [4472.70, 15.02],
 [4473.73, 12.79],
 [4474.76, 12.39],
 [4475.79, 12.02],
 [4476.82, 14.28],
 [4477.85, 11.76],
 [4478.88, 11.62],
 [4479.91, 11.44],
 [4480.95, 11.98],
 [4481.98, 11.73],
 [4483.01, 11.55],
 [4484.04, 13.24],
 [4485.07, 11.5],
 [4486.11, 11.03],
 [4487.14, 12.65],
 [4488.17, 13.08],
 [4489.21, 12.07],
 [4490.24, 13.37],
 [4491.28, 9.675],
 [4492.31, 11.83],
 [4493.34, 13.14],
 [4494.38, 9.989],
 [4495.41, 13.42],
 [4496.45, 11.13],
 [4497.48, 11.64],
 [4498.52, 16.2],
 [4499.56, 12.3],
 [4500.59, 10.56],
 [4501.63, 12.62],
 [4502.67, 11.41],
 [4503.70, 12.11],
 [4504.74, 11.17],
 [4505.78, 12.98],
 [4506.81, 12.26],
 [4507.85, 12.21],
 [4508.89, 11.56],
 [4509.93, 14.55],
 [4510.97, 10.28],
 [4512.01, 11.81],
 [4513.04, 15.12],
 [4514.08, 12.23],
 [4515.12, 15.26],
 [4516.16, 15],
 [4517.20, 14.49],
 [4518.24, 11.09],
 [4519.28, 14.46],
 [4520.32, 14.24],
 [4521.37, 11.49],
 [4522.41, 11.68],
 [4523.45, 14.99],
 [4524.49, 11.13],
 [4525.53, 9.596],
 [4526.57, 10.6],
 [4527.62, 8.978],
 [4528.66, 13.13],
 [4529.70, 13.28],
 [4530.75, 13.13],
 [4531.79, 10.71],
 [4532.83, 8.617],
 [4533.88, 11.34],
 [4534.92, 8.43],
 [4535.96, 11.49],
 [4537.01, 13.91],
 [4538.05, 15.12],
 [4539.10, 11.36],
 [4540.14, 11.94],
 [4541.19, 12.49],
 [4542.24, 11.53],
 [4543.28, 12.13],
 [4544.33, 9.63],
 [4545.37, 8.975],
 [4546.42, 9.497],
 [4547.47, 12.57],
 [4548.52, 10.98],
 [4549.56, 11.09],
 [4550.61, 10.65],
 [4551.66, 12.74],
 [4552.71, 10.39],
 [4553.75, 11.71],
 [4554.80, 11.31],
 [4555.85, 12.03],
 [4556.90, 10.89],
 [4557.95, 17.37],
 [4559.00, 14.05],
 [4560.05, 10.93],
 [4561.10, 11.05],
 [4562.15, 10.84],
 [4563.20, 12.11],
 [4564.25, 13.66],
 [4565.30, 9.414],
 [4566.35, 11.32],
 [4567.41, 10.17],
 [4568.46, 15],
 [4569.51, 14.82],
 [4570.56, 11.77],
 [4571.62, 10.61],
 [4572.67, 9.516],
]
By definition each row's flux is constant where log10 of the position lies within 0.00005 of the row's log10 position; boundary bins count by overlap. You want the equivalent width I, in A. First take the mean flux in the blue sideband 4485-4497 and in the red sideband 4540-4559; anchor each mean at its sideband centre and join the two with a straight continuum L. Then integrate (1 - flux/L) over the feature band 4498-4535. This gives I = -1.6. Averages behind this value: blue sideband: 11.9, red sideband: 11.6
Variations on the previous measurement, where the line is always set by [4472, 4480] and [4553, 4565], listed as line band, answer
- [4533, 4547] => 1.2 A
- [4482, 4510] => 1.1 A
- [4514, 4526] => -0.5 A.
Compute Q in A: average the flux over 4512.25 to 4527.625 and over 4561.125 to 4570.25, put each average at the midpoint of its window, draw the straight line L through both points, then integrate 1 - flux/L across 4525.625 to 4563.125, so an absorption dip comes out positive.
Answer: 2.6 A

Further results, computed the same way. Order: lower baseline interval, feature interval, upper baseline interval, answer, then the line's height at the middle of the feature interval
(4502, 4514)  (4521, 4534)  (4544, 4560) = 0.6 A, 12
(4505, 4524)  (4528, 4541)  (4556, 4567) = 0.8 A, 12.7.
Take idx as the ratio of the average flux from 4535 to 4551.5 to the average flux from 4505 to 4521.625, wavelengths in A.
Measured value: 0.9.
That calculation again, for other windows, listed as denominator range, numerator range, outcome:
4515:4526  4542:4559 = 0.89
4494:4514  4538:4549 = 0.92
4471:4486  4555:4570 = 0.99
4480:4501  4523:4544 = 0.96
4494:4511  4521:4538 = 0.94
